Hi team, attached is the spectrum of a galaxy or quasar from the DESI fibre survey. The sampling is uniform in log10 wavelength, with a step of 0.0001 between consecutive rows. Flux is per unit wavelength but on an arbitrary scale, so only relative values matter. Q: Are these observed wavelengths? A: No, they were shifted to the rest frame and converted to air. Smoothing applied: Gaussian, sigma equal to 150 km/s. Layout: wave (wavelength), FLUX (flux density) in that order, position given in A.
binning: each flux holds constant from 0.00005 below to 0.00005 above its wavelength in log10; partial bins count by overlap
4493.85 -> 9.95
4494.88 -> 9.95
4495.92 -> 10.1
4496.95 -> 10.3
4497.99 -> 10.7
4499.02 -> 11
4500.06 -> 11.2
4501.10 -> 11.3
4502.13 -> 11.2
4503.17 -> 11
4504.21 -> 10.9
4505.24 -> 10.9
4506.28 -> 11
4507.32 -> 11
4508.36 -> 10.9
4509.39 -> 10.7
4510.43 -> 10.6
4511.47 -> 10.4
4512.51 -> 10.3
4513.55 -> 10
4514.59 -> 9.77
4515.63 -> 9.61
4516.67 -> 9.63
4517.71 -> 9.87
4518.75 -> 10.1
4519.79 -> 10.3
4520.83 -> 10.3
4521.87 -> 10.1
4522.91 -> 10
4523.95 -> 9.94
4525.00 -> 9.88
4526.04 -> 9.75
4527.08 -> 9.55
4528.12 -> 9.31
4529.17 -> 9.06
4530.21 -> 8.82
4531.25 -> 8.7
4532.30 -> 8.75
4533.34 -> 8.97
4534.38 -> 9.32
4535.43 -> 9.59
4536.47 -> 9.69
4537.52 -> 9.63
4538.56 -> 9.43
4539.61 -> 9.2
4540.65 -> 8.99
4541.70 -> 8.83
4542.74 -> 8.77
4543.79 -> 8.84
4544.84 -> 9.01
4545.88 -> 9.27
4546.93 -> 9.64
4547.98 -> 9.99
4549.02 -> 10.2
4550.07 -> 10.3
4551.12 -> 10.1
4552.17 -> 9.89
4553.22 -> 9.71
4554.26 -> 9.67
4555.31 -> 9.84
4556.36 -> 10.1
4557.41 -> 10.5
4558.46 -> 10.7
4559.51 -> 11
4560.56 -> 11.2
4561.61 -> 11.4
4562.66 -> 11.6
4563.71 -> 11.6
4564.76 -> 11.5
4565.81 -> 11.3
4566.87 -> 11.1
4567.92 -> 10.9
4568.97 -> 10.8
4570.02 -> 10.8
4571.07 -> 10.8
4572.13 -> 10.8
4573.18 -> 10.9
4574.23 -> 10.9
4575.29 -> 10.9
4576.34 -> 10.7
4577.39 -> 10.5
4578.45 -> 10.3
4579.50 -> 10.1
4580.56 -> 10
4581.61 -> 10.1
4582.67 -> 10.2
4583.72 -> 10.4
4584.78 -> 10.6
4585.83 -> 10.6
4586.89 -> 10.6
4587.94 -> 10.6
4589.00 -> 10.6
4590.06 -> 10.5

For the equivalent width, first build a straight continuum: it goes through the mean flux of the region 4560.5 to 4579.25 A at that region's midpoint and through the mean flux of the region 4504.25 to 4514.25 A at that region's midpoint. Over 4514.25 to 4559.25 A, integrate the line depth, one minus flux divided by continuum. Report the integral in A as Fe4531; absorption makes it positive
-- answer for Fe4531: 4.88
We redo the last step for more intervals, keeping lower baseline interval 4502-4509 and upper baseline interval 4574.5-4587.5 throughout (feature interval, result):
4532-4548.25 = 2.2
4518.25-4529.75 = 1.1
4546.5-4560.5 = 0.6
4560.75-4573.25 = -0.7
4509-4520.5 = 0.8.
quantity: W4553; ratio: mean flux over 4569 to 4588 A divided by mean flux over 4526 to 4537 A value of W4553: 1.1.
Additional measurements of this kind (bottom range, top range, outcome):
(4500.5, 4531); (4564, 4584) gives 1.05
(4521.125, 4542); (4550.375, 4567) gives 1.14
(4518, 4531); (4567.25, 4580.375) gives 1.10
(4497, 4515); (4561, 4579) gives 1.02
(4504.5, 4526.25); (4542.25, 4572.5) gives 1.01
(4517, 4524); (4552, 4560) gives 1.01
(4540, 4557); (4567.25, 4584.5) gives 1.10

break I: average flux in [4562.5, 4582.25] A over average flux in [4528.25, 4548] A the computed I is 1.18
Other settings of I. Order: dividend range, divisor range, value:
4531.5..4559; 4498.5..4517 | 0.90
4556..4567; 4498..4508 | 1.01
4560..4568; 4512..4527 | 1.14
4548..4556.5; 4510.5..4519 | 1.00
